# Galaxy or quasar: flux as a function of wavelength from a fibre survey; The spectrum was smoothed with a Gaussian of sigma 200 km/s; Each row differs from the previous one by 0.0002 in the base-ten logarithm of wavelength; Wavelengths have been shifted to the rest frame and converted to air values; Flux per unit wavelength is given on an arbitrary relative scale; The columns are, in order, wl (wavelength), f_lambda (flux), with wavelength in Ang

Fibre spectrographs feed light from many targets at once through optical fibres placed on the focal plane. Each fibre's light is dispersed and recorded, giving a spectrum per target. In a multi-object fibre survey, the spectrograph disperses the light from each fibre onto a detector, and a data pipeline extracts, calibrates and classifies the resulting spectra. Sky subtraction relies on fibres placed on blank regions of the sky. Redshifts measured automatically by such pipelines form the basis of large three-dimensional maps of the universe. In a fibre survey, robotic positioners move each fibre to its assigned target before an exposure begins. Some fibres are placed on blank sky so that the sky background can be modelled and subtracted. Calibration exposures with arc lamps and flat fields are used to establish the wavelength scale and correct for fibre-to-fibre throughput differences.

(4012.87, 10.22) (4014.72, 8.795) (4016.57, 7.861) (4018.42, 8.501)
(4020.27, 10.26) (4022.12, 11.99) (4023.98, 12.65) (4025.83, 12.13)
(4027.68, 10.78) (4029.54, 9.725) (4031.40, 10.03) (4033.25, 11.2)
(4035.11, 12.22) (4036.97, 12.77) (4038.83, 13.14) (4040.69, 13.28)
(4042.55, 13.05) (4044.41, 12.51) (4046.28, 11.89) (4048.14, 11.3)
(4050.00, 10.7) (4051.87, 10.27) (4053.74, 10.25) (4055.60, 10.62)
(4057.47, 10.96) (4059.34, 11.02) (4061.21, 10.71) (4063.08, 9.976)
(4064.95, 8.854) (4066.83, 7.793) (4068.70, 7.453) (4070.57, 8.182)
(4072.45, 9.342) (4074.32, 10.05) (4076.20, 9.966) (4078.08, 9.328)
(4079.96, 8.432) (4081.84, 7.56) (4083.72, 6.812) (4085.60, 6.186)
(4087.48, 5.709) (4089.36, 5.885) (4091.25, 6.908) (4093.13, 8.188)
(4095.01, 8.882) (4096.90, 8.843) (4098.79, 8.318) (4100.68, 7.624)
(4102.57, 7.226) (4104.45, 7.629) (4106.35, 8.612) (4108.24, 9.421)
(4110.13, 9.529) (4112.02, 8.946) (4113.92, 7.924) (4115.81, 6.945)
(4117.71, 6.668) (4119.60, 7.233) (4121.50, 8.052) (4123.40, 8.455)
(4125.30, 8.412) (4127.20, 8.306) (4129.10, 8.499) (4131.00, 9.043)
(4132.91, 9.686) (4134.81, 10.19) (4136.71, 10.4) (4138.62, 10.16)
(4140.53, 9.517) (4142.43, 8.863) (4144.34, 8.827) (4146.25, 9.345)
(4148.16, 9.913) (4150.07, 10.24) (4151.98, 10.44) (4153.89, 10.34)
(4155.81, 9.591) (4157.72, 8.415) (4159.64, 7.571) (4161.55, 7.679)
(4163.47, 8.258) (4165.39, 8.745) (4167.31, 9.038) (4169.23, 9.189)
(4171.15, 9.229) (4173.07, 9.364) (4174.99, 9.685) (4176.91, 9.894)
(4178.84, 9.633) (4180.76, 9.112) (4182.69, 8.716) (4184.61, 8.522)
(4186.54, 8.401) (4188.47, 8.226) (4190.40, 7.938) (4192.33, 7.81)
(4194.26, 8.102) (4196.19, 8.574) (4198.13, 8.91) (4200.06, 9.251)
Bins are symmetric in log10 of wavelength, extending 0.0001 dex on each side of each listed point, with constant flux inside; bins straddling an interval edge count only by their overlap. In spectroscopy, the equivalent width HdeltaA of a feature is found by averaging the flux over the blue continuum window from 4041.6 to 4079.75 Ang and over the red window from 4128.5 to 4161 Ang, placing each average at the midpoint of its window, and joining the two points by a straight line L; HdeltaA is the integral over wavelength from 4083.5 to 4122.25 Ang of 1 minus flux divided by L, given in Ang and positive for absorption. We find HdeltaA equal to 8.3 Ang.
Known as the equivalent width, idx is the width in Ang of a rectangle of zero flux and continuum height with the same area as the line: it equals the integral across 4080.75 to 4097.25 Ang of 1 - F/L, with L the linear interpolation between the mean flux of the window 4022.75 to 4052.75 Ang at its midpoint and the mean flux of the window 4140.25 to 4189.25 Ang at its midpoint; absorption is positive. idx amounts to 5.4 Ang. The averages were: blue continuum 11.7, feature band 7.17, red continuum 9.1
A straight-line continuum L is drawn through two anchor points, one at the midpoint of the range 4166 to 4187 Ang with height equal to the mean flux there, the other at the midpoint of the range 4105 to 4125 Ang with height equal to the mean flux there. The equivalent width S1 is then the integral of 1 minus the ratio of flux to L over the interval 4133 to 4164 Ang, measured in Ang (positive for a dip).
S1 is -2.4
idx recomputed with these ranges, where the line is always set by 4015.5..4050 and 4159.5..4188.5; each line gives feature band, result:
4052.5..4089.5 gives 6.56 Ang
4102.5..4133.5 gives 4.98 Ang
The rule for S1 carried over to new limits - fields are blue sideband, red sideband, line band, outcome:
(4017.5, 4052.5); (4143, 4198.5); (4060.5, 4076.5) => 2.62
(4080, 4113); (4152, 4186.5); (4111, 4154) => -2.71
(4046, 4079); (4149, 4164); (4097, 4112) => 1.77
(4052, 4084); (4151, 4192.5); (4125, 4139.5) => -0.48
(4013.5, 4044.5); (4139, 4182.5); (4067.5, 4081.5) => 2.16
